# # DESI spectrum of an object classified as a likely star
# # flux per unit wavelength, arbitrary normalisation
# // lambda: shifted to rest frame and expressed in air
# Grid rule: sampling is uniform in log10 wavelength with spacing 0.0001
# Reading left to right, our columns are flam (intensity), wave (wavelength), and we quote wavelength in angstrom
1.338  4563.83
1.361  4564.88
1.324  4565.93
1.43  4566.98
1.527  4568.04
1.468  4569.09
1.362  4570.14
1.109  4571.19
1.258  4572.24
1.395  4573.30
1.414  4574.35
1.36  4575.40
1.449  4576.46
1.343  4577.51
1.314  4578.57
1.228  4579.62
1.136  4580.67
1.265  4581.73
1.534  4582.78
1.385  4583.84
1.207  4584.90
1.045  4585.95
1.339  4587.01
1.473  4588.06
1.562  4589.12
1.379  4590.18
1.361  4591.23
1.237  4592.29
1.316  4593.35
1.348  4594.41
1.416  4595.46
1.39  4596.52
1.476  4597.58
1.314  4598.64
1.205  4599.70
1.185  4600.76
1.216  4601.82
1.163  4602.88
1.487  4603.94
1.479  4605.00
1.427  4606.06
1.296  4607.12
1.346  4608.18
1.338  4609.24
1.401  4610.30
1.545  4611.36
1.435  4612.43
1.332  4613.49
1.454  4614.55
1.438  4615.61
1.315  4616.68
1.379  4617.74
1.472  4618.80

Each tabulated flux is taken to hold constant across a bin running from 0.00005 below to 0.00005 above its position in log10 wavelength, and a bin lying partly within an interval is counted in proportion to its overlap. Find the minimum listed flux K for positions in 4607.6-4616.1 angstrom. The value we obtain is 1.332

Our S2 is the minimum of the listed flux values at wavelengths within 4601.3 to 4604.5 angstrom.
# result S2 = 1.163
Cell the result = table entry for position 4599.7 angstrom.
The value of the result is 1.205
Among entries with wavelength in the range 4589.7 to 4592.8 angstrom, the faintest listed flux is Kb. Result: 1.237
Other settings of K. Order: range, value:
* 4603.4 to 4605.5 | 1.479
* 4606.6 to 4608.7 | 1.296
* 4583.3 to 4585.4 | 1.207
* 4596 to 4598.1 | 1.39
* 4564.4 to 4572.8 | 1.109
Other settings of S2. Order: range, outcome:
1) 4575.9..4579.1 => 1.314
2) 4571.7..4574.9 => 1.258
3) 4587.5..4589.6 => 1.473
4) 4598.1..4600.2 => 1.205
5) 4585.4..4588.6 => 1.045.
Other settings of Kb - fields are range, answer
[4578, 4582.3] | 1.136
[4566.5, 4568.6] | 1.43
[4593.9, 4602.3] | 1.185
